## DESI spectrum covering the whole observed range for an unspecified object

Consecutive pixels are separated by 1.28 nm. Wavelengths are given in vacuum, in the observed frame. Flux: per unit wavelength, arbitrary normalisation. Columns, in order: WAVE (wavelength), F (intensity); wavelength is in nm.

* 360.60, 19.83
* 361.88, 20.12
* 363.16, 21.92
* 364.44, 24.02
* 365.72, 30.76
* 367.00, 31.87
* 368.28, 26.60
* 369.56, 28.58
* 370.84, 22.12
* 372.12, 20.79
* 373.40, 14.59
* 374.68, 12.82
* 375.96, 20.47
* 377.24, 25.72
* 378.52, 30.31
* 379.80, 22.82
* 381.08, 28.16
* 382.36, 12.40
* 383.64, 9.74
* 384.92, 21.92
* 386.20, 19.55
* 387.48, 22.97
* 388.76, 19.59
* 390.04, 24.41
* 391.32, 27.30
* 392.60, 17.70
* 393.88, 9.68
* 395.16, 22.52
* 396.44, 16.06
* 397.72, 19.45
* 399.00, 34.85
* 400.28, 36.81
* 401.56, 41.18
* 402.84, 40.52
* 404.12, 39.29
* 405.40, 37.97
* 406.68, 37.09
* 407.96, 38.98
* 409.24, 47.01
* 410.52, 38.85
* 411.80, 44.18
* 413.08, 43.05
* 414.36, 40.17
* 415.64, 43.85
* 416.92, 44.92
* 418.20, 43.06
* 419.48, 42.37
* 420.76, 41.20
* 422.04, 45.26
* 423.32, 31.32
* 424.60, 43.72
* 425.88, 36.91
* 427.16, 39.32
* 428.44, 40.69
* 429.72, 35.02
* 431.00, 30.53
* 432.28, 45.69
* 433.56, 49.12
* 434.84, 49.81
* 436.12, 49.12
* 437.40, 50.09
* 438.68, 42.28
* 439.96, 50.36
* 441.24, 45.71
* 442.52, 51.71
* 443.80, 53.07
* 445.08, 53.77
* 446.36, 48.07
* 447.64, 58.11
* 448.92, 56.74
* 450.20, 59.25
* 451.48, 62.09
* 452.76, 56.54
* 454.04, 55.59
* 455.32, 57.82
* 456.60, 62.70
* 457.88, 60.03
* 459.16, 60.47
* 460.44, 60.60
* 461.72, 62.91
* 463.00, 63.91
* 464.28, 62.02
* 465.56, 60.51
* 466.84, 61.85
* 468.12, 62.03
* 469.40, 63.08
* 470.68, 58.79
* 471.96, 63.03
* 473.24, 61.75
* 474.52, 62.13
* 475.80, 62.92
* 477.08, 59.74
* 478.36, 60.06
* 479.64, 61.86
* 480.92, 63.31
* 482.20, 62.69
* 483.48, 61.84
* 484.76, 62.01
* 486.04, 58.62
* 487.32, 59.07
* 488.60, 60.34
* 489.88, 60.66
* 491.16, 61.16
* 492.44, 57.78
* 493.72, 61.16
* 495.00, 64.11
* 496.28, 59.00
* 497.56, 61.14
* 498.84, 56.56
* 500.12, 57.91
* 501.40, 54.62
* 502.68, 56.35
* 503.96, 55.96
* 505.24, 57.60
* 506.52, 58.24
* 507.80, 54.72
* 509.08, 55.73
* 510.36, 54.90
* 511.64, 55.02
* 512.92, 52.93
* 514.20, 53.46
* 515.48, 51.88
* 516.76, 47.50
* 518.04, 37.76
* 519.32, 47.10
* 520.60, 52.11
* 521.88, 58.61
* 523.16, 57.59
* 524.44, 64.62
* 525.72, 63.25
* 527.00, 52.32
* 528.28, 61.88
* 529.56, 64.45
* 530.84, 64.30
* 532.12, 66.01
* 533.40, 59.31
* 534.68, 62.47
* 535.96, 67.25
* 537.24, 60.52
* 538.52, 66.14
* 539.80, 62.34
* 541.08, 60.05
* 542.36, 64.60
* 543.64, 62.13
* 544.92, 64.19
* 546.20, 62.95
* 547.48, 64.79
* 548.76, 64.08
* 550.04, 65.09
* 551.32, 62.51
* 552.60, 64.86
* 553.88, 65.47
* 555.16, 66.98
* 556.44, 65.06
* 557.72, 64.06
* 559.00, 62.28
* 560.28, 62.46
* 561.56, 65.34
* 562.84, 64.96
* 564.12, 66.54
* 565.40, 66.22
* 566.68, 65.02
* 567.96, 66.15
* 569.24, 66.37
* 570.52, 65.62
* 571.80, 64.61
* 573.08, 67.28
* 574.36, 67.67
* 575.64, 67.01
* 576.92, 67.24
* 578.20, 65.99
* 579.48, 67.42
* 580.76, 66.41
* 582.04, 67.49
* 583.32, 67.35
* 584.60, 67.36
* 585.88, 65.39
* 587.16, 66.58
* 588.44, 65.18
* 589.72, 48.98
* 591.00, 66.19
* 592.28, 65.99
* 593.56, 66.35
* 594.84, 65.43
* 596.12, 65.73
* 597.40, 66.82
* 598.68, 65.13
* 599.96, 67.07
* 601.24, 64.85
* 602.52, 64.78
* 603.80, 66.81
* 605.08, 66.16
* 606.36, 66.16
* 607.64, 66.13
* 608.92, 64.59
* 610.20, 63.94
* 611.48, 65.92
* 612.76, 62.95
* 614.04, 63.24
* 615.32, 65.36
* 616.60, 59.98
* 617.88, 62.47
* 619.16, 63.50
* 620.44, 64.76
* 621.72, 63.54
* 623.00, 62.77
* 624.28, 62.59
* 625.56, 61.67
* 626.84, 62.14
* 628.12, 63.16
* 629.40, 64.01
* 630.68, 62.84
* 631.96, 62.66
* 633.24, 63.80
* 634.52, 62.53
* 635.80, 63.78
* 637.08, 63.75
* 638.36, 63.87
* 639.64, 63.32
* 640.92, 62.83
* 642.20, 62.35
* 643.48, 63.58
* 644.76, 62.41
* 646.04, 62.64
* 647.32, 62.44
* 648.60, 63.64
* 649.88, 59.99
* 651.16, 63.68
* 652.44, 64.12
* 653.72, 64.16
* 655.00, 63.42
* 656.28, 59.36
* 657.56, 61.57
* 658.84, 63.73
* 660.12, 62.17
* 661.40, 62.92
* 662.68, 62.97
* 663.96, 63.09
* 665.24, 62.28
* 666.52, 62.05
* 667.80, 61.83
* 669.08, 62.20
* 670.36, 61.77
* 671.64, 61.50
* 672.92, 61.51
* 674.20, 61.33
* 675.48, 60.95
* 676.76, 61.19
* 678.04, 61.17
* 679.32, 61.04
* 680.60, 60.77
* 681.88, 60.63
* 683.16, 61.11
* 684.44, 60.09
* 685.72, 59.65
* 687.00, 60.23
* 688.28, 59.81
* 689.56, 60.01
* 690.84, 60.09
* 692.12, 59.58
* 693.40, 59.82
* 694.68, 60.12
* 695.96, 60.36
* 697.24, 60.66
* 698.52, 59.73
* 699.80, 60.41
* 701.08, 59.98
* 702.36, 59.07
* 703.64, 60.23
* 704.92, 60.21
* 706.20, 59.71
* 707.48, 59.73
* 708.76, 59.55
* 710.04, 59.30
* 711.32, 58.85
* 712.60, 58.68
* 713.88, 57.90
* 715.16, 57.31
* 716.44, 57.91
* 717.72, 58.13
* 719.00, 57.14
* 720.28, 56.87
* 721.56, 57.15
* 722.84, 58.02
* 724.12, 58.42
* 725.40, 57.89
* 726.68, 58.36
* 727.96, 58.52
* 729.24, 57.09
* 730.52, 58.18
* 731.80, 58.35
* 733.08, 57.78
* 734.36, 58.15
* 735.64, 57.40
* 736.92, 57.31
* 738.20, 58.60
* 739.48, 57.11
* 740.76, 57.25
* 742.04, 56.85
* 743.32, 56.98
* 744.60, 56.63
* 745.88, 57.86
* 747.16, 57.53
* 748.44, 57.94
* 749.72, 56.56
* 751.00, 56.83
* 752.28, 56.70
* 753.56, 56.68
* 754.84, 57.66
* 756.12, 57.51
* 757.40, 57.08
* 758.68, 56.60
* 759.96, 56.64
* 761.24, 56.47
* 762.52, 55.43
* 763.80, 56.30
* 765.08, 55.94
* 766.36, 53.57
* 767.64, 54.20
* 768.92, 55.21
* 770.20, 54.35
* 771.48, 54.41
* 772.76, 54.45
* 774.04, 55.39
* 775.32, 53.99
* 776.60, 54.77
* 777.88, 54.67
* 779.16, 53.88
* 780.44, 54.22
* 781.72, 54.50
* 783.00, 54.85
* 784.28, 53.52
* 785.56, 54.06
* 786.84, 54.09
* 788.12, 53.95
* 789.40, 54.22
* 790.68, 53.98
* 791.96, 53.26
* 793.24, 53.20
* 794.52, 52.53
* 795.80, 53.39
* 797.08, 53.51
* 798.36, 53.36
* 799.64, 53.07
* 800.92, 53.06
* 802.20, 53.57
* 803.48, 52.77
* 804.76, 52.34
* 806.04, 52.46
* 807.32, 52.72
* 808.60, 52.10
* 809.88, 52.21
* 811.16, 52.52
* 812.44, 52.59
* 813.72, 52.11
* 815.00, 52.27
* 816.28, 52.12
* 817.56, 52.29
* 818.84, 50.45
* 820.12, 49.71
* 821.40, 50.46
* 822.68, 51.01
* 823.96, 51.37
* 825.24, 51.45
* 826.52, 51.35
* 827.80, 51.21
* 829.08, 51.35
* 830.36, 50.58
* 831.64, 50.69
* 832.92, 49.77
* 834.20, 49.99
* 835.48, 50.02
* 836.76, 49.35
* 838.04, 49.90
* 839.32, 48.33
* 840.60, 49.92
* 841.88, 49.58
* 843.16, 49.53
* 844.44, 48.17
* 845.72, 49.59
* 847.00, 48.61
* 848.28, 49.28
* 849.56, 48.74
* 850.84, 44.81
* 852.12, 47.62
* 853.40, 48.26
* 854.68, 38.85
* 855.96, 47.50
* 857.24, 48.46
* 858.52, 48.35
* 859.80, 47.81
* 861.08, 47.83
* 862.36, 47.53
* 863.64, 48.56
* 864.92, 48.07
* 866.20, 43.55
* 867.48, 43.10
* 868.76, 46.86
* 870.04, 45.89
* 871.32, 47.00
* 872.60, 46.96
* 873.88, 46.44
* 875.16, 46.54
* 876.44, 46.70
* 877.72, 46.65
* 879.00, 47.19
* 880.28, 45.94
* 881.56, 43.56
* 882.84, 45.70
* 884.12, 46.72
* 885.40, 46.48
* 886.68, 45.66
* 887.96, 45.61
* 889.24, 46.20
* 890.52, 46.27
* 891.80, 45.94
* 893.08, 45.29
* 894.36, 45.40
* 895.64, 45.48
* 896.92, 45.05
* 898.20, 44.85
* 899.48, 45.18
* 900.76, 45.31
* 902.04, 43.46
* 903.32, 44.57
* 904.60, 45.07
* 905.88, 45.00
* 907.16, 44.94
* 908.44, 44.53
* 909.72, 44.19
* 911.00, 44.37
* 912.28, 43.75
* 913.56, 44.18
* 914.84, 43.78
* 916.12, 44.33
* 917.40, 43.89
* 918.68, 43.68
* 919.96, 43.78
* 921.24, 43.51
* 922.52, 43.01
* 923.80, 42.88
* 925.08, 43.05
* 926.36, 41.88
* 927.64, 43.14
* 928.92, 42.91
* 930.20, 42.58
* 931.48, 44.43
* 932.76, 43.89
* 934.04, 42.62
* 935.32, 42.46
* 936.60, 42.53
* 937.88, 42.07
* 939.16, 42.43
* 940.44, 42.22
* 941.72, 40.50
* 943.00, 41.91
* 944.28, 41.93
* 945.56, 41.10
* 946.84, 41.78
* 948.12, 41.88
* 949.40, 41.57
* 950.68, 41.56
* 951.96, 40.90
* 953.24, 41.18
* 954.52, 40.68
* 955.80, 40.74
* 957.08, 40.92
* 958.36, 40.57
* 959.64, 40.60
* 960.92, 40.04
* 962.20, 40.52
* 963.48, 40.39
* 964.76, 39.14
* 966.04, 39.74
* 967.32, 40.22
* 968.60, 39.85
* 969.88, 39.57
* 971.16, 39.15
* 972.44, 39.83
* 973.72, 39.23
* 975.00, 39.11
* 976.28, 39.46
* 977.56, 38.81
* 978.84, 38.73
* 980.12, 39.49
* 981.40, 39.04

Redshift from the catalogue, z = 0.000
